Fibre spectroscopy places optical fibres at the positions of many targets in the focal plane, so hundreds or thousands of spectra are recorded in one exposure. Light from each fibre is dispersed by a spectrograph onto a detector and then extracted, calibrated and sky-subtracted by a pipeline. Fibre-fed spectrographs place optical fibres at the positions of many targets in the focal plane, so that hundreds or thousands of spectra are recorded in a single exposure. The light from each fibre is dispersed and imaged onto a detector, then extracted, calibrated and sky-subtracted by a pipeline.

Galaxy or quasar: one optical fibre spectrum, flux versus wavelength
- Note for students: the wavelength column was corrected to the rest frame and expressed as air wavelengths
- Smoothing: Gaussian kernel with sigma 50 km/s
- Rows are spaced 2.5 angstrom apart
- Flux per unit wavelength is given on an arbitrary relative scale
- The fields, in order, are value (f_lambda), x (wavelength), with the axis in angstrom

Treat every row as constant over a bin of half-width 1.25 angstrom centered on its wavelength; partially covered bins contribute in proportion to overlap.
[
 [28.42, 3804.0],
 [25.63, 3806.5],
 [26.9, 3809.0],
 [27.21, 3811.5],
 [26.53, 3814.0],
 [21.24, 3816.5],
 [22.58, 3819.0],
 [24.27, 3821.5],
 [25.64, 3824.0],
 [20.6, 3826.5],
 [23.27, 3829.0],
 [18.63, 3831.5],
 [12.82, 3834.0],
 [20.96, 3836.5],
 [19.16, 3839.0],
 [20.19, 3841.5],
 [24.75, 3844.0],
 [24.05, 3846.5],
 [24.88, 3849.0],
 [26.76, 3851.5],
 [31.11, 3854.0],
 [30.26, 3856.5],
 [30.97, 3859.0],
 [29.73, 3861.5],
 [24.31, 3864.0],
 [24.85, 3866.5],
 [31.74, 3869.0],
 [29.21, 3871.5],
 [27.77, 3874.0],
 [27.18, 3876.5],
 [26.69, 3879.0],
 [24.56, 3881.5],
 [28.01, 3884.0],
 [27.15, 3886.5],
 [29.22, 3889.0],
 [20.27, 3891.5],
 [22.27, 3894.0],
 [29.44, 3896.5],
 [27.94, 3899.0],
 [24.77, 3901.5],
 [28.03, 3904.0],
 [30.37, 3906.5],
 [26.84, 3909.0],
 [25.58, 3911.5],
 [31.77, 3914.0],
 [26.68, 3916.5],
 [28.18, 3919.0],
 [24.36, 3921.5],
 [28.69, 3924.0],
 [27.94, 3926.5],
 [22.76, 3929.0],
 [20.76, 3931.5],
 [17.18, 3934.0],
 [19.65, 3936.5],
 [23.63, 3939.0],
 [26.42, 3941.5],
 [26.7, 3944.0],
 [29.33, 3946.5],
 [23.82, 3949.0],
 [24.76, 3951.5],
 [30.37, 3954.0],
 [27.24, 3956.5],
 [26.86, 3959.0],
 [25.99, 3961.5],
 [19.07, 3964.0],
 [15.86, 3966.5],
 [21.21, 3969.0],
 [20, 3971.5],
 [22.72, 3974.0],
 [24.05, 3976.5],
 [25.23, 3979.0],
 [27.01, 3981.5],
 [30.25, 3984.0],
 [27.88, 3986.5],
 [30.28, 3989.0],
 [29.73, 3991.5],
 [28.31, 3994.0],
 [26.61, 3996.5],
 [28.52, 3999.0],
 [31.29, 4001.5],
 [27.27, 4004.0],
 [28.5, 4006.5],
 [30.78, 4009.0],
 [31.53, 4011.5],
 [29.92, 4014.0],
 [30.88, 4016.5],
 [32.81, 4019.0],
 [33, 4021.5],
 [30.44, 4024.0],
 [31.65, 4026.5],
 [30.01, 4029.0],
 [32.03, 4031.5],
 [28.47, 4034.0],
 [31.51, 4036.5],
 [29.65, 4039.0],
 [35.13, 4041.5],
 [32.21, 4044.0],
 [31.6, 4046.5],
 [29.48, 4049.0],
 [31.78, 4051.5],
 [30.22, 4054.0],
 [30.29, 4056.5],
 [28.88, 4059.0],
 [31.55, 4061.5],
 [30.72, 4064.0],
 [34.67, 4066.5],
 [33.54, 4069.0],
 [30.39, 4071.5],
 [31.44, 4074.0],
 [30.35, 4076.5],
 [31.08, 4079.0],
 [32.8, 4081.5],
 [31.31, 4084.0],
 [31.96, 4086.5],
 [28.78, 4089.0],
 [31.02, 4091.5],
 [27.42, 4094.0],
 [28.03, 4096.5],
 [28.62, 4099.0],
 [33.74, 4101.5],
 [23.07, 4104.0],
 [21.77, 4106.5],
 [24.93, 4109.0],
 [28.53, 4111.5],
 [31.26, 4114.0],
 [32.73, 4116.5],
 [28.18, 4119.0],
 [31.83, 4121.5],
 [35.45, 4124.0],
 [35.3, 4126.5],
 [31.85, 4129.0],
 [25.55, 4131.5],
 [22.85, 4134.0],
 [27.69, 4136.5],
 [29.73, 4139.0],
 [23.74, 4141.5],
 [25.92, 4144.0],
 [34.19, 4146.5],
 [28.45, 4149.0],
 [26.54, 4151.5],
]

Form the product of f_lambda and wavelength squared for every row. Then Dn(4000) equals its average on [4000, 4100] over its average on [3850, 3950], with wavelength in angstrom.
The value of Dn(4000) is 1.25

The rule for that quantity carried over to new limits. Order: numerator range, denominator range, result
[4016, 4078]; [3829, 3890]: 1.35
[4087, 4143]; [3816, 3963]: 1.26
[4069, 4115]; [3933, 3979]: 1.33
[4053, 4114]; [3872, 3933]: 1.23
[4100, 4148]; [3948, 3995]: 1.23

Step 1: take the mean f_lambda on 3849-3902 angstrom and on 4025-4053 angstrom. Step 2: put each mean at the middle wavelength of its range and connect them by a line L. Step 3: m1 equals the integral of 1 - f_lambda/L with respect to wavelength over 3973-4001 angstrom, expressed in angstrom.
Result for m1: 2.3 angstrom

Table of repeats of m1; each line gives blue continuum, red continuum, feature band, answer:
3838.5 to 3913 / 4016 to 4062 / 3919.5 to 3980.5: 10.0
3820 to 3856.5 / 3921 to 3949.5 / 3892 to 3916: -3.4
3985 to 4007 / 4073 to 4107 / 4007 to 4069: -4.6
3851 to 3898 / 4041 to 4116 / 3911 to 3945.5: 3.8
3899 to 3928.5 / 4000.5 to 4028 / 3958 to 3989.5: 5.6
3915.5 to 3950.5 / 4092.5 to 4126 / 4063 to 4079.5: -2.2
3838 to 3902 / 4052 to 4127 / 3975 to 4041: -1.5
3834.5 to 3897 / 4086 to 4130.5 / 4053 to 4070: -1.4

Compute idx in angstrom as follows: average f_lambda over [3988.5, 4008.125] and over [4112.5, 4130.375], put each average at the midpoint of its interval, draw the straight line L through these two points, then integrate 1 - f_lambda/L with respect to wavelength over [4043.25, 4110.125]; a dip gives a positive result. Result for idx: 2.0 angstrom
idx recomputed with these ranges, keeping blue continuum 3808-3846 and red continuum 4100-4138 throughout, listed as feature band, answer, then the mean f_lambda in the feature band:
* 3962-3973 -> 2.6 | 19.6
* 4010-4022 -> -2.2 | 31.5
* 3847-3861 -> -3.4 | 28.6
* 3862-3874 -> -2.3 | 27.7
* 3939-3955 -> -1.0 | 26.6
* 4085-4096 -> -0.5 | 29.7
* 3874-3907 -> -3.9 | 26.6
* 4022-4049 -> -4.1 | 31.2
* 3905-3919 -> -2.3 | 28.2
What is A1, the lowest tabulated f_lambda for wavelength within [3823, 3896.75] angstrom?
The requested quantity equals 12.82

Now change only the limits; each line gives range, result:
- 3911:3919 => 25.58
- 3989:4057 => 26.61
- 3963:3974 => 15.86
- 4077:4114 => 21.77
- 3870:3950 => 17.18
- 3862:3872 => 24.31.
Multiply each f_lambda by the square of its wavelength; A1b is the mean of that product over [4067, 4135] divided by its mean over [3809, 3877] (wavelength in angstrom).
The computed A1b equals 1.4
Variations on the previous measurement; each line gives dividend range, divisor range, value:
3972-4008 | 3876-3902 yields 1.11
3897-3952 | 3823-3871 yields 1.09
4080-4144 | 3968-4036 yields 1.07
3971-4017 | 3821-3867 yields 1.26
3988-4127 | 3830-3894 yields 1.32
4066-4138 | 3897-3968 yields 1.28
